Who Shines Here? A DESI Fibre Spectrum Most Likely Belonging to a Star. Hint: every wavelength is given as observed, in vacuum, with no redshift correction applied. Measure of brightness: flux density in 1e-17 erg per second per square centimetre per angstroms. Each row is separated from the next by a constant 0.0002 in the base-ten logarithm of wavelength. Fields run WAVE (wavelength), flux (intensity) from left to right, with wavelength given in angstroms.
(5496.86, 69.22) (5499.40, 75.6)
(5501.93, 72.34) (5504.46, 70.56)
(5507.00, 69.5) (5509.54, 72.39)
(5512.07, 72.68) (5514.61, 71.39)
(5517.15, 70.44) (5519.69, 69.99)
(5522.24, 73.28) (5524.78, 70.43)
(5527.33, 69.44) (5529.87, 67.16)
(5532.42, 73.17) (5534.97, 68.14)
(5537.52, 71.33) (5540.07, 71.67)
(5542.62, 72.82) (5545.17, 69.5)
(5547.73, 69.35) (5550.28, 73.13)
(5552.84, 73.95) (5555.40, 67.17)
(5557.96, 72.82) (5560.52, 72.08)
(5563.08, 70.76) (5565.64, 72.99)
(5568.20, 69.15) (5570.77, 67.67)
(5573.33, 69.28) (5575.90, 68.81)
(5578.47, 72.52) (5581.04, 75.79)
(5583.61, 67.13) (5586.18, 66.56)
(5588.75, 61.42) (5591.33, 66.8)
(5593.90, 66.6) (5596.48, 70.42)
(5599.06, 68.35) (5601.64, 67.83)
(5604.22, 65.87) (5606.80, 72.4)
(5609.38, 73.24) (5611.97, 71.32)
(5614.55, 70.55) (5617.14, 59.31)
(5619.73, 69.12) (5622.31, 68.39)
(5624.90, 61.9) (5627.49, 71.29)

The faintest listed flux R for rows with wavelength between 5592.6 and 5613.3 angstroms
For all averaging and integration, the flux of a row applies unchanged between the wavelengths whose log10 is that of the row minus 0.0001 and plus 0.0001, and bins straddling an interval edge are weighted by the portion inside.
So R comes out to 65.87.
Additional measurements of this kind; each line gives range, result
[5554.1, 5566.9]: 67.17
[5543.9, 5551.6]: 69.35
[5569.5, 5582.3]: 67.67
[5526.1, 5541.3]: 67.16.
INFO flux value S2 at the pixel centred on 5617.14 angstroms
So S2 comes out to 59.31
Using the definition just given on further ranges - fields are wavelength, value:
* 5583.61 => 67.13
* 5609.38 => 73.24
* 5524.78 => 70.43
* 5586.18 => 66.56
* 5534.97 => 68.14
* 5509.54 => 72.39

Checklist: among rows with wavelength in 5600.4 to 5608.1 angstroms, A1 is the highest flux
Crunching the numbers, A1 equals 72.4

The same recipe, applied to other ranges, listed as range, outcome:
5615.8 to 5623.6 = 69.12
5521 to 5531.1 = 73.28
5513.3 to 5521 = 71.39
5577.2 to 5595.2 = 75.79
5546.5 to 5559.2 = 73.95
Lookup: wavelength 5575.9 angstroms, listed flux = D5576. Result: 68.81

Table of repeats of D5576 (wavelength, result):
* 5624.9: 61.9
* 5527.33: 69.44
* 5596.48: 70.42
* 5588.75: 61.42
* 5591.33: 66.8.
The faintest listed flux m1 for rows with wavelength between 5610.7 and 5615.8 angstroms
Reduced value 70.55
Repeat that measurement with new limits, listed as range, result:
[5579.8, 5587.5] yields 66.56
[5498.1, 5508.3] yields 69.5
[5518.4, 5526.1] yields 69.99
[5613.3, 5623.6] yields 59.31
